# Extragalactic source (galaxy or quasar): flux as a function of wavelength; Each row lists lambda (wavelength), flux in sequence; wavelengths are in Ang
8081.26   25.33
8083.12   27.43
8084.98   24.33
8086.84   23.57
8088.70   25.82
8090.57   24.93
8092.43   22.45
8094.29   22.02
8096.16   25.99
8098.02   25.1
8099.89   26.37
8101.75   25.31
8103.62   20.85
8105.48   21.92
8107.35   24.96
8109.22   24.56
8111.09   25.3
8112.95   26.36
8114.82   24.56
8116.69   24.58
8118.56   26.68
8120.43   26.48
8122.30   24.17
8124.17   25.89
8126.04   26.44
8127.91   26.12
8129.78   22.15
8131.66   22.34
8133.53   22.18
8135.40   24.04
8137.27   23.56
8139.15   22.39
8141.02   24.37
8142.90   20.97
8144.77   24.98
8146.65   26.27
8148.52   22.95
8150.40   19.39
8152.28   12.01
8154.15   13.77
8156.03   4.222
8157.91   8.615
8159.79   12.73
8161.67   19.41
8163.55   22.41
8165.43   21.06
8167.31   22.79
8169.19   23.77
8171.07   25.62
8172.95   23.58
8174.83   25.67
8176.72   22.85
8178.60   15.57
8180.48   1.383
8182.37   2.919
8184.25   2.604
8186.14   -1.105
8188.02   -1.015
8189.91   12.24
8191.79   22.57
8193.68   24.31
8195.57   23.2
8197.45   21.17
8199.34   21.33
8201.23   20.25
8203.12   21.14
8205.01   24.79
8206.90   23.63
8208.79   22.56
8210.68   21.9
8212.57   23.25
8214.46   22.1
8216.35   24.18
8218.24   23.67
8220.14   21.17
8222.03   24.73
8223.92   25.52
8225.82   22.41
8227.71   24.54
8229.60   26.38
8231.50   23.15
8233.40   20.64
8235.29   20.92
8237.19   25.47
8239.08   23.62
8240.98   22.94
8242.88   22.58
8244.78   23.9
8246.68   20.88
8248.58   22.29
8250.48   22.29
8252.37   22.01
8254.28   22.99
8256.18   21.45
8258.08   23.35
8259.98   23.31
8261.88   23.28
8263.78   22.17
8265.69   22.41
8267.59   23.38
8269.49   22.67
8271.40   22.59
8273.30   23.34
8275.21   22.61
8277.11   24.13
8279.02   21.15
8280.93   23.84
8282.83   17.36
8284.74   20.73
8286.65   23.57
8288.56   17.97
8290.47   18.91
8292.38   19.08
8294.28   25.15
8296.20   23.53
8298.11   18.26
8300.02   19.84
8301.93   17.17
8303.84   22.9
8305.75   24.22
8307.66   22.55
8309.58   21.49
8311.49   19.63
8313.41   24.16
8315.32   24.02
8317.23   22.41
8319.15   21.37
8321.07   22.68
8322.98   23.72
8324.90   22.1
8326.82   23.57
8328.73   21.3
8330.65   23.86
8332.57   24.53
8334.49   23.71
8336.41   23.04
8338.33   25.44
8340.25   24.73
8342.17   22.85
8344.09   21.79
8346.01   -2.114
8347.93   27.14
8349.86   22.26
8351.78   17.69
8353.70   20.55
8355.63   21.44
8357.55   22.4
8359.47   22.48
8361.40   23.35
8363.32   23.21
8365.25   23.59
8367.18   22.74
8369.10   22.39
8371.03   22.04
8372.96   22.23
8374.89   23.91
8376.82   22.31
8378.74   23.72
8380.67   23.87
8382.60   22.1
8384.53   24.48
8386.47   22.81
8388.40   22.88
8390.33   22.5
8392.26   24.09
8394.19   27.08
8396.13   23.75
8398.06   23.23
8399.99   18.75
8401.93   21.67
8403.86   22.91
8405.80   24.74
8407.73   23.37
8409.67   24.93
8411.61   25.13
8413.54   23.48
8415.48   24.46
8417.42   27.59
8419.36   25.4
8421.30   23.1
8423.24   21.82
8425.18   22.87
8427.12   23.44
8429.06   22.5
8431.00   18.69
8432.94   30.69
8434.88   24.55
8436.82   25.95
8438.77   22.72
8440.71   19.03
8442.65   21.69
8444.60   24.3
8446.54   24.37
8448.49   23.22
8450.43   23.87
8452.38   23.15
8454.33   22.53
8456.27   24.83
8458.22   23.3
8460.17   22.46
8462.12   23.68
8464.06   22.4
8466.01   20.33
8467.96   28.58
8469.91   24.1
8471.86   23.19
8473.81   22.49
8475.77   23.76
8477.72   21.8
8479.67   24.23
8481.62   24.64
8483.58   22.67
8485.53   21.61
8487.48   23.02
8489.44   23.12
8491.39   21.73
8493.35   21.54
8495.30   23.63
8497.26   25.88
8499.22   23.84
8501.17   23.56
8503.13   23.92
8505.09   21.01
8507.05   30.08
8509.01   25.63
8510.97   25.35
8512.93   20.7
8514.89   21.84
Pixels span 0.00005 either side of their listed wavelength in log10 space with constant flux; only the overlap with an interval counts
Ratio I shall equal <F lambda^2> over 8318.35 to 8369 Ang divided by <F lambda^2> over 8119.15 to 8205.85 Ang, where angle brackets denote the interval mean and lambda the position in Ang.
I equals 1.20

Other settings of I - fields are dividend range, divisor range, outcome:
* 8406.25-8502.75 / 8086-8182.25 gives 1.17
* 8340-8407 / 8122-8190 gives 1.29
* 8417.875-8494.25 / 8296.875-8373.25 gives 1.10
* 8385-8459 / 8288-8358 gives 1.12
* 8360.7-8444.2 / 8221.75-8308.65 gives 1.08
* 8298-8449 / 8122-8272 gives 1.15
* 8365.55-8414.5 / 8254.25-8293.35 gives 1.09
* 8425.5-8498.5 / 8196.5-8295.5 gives 1.09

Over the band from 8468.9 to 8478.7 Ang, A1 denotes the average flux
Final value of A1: 23.1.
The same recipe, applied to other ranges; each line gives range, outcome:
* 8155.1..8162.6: 11.2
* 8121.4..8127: 25.5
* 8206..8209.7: 23.1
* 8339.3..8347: 16.9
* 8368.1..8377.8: 22.6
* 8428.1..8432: 20.7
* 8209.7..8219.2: 23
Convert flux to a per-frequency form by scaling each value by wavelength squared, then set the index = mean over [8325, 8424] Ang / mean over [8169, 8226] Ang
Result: 1.26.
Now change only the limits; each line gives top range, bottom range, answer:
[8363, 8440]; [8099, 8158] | 1.12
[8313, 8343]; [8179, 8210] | 1.58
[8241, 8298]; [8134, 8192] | 1.35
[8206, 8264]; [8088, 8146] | 0.97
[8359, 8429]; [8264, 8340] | 1.08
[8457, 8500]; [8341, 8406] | 1.08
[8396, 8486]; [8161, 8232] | 1.26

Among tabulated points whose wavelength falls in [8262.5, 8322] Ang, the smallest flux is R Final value 17.17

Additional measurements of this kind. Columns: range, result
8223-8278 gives 20.64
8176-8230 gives -1.105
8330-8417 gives -2.114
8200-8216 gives 20.25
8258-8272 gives 22.17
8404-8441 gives 18.69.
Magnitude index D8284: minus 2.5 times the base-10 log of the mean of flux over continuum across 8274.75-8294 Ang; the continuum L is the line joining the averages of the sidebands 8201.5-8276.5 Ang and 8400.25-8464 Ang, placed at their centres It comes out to 0.10 mag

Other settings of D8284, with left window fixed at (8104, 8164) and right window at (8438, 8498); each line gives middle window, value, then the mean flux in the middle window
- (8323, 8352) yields 0.05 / 21.6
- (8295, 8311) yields 0.06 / 21.3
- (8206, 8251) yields -0.05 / 23.1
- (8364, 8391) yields -0.01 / 23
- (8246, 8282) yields -0.02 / 22.6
